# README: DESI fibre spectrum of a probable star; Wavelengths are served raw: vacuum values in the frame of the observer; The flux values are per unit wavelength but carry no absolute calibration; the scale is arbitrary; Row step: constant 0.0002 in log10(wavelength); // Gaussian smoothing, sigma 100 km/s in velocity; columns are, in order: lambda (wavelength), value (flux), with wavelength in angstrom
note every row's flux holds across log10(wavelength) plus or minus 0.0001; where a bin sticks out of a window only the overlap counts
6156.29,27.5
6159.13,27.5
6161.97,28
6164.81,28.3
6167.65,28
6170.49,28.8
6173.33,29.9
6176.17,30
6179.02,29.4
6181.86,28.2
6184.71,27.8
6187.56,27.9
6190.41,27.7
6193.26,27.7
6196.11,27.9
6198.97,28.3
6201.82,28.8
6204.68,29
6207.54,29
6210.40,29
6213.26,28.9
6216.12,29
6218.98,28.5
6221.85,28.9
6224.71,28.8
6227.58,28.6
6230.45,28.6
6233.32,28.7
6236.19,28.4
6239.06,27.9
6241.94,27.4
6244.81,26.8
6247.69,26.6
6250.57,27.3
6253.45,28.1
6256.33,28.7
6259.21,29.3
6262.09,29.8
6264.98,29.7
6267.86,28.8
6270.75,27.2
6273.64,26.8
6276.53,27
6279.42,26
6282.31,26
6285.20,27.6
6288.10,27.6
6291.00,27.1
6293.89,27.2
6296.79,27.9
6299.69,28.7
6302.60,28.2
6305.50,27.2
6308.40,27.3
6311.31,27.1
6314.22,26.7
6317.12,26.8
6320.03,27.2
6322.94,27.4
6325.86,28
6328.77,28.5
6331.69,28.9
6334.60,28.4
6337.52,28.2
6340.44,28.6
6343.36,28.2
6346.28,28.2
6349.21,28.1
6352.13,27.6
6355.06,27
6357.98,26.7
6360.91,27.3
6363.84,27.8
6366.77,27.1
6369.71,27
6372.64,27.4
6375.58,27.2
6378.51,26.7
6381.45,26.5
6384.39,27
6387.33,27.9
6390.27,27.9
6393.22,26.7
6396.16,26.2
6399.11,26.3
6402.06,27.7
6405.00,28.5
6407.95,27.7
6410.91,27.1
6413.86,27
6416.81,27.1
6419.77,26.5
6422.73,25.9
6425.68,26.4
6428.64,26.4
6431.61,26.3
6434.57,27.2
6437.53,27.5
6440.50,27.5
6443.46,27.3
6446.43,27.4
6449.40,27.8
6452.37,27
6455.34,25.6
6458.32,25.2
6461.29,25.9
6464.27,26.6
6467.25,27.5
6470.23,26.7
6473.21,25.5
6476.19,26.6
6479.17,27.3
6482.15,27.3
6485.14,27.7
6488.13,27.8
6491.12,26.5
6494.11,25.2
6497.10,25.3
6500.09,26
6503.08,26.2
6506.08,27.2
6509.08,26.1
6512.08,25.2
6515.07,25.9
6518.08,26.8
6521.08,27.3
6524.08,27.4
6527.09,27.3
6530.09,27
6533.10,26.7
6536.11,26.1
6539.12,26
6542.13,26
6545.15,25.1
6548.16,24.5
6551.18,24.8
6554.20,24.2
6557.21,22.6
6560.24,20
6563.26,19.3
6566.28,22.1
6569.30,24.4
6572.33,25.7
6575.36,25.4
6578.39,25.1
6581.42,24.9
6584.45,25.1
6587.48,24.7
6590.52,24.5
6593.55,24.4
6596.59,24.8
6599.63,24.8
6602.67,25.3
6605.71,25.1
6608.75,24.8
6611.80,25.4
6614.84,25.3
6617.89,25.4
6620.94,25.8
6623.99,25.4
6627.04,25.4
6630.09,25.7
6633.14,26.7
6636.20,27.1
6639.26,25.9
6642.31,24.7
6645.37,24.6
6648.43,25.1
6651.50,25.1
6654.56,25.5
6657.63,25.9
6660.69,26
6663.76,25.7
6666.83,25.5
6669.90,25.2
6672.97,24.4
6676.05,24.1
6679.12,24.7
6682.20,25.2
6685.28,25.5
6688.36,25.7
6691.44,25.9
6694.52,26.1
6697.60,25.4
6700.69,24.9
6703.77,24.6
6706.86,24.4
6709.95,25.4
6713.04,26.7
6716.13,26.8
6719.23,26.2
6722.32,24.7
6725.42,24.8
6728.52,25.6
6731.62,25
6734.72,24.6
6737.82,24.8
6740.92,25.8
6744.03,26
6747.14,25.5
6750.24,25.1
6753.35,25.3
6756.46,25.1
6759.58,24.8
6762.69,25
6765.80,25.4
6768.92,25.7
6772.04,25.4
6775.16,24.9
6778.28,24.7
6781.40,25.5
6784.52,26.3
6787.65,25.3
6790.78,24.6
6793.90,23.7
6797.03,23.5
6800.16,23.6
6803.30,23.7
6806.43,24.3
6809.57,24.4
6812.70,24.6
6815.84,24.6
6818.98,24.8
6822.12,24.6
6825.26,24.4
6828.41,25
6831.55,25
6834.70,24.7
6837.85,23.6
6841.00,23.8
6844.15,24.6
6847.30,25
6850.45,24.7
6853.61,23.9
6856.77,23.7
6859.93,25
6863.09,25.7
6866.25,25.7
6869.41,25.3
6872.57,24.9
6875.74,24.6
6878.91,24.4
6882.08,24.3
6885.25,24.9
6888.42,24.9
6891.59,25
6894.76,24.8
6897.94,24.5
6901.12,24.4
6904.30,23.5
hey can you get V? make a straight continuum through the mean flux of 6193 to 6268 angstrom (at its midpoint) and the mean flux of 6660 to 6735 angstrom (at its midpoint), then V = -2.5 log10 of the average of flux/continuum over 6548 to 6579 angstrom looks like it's 0.13 mag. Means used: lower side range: 28.5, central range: 23.4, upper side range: 25.3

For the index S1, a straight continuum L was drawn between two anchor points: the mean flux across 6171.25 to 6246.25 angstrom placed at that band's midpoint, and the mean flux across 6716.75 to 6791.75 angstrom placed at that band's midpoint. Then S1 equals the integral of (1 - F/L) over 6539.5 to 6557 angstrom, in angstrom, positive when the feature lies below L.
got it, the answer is 1.1 angstrom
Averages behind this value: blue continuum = 28.5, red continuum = 25.3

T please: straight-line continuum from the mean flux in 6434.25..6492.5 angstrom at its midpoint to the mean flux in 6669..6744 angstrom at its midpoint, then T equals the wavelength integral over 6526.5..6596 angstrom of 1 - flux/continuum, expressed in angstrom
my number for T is 4.4 angstrom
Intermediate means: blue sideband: 26.9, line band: 24.6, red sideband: 25.3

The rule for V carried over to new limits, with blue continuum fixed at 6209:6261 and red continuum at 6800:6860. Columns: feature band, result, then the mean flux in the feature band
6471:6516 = 0.009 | 26.4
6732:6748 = -0.014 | 25.3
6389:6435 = 0.009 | 26.9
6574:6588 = 0.041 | 25.1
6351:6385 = 0.013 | 27.1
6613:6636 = 0.000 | 25.8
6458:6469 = 0.016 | 26.4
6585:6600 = 0.056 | 24.7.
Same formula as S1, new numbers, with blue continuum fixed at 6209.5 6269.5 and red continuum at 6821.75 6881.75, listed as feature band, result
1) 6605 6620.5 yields 0.5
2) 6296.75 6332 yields 0.4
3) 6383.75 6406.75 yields 0.2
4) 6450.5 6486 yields 0.6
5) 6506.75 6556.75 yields 1.3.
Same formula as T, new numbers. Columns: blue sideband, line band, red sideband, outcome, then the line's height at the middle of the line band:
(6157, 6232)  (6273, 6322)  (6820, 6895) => 1.29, 27.9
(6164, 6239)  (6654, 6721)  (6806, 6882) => 0.42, 25.6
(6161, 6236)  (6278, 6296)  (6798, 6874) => 0.70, 28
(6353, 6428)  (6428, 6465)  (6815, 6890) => 0.02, 26.8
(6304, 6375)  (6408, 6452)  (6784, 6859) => 0.04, 27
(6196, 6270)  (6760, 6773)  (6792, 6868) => -0.23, 24.9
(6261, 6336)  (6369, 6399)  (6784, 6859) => 0.11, 27.1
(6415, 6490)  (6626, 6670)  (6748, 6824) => 0.00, 25.6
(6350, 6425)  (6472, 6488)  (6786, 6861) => -0.27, 26.5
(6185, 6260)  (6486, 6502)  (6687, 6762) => 0.29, 26.7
